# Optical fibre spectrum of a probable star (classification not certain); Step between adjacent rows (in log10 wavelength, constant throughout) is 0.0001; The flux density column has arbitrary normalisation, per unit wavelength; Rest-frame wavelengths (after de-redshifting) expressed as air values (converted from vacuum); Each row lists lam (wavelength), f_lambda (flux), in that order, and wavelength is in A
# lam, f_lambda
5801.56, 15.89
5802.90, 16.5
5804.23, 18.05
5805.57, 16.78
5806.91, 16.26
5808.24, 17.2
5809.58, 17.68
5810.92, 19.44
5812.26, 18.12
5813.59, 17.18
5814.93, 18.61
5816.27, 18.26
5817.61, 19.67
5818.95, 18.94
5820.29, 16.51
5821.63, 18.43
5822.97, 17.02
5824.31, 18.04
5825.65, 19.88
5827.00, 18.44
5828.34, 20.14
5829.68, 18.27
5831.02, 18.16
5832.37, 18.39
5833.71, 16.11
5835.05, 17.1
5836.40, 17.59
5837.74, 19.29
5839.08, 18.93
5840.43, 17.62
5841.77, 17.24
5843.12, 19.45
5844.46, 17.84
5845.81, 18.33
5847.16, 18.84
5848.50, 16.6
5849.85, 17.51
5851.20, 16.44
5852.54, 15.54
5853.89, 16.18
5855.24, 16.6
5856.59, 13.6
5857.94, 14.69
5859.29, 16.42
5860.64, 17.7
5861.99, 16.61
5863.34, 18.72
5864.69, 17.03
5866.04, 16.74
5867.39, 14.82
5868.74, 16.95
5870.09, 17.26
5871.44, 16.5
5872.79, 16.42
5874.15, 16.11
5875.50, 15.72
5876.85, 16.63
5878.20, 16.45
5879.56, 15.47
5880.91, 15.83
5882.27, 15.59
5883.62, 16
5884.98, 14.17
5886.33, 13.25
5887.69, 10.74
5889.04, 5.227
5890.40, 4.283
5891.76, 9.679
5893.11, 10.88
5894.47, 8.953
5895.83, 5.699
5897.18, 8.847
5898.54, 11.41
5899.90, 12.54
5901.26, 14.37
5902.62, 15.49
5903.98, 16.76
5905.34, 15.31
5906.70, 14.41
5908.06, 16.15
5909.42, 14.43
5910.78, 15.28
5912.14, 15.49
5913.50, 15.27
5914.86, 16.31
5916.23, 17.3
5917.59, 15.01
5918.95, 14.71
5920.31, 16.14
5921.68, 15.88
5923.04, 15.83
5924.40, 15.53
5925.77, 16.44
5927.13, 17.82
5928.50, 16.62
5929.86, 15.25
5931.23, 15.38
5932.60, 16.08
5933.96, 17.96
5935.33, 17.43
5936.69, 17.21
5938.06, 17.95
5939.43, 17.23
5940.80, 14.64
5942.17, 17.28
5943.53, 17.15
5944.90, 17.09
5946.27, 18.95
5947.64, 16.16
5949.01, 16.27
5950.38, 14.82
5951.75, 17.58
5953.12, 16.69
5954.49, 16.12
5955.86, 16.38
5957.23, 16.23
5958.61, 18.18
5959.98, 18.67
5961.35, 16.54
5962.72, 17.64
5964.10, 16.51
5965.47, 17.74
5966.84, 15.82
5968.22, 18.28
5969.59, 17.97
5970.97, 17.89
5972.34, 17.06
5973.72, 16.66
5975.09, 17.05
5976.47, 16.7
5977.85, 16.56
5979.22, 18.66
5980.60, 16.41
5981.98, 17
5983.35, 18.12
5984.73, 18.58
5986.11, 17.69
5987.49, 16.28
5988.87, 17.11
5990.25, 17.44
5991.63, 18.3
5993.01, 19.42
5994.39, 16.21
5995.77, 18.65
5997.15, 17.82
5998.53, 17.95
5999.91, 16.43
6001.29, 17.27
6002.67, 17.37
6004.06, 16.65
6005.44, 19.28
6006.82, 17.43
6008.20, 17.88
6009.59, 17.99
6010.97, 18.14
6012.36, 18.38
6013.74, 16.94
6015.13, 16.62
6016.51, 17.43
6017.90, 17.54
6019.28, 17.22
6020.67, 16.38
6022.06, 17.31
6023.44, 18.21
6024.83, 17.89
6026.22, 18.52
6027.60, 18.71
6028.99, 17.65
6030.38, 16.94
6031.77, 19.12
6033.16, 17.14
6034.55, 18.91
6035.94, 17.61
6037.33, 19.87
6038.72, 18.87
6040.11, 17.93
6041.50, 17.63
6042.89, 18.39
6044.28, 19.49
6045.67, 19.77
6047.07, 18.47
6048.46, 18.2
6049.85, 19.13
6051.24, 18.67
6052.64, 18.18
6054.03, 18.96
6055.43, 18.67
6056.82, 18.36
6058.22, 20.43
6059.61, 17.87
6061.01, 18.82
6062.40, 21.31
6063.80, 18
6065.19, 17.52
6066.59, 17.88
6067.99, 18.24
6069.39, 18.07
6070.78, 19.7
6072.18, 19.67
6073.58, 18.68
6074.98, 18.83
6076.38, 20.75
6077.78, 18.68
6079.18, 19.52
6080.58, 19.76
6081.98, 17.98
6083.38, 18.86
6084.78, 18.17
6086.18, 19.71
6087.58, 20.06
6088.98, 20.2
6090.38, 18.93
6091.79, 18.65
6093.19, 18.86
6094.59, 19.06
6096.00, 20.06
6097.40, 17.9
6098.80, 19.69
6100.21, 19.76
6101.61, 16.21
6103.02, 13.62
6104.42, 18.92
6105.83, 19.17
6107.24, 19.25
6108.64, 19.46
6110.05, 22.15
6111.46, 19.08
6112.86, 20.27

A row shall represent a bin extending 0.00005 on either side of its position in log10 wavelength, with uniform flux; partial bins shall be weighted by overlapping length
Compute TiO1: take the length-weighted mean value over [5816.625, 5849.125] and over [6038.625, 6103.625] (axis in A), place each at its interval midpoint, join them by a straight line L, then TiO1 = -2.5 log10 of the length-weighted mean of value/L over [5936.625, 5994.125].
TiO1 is 0.08 mag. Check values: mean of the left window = 18.2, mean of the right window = 18.8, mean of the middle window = 17.2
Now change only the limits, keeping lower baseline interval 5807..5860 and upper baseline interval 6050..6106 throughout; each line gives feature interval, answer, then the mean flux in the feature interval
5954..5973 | 0.06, 17.2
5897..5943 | 0.16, 15.7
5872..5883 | 0.12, 16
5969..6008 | 0.05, 17.5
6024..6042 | 0.02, 18.2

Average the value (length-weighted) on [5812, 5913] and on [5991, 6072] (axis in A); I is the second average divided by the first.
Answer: 1.15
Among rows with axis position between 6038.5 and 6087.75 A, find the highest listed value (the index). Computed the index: 21.31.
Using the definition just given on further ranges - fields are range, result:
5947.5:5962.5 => 18.67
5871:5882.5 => 16.63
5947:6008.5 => 19.42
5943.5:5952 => 18.95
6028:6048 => 19.87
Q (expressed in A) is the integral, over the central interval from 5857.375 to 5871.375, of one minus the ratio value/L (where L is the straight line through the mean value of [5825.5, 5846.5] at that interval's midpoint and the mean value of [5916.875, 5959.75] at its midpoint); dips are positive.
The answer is 0.8 A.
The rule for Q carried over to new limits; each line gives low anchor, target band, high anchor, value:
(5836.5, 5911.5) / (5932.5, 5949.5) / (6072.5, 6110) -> -0.9 A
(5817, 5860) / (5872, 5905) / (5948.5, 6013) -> 8.9 A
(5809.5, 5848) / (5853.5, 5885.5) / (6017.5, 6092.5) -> 3.7 A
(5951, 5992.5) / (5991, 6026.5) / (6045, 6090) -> 0.5 A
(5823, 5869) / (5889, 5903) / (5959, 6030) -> 6.1 A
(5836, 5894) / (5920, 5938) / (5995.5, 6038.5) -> 0.1 A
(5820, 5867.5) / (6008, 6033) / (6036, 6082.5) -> 1.2 A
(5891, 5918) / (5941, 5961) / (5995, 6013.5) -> -1.9 A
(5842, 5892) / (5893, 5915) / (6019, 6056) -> 3.8 A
